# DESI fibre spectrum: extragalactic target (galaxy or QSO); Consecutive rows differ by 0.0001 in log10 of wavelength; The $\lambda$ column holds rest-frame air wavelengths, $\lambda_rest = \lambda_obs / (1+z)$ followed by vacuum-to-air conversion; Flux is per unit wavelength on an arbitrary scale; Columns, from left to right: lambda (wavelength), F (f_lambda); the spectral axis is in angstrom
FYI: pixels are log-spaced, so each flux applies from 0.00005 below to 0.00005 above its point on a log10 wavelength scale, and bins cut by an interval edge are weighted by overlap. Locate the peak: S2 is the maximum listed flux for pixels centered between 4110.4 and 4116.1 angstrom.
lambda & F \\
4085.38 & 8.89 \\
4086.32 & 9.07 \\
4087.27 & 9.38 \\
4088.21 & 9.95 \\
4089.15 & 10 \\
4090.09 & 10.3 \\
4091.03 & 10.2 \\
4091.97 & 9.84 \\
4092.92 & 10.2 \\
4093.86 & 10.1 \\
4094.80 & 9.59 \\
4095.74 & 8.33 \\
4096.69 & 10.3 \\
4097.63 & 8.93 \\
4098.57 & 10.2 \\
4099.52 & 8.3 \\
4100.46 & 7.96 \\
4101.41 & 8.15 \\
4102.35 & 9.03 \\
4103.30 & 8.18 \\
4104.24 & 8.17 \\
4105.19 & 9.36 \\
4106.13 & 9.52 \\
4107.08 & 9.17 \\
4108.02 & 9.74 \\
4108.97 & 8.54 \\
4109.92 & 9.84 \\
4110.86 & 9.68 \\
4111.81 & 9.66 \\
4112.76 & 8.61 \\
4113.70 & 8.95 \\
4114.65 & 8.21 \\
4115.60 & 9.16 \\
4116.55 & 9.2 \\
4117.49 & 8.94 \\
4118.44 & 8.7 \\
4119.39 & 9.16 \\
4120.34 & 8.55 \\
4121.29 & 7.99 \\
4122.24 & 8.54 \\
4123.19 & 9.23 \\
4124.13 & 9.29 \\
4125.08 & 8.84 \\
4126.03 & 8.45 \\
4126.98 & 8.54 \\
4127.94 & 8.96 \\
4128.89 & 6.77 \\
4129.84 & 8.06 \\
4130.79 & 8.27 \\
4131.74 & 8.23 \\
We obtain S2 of 9.68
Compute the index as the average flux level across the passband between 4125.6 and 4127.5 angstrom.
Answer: 8.46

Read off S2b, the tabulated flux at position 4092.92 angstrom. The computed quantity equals 10.2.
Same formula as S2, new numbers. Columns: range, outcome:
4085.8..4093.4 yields 10.3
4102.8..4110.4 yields 9.84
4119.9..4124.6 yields 9.29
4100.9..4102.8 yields 9.03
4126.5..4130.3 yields 8.96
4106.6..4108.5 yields 9.74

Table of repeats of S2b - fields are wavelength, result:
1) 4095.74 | 8.33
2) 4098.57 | 10.2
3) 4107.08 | 9.17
